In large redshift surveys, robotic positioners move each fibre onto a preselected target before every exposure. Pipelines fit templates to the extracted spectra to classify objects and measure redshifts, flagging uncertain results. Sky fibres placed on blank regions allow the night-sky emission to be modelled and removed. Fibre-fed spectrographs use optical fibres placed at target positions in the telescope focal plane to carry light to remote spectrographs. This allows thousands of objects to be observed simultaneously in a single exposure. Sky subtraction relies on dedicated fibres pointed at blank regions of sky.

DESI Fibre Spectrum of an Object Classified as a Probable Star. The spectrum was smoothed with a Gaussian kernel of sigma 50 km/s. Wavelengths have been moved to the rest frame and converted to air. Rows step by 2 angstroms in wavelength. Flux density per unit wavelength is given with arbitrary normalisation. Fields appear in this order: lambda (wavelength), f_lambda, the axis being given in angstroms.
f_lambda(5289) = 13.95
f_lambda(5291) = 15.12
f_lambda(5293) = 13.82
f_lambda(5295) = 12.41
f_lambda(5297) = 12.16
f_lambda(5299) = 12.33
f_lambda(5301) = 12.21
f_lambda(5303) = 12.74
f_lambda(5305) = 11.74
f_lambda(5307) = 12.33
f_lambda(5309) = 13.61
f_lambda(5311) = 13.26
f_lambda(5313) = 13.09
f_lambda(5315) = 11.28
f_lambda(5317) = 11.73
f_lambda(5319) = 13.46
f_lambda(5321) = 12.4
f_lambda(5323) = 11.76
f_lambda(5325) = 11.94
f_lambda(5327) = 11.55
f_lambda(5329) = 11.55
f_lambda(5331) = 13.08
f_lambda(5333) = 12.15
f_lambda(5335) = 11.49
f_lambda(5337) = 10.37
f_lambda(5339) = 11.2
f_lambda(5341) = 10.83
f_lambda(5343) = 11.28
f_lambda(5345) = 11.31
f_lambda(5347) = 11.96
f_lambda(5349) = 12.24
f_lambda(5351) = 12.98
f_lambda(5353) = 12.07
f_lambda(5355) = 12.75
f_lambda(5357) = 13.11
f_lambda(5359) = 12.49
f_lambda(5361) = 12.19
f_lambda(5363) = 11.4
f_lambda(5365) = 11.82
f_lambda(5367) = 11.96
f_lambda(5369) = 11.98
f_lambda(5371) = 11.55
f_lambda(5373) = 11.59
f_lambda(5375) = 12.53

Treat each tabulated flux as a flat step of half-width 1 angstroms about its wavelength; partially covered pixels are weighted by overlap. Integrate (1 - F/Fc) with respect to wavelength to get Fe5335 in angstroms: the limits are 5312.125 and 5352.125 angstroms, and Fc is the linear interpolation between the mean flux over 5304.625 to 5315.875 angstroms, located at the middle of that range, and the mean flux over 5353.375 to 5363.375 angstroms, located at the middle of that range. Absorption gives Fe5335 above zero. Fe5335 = 2.1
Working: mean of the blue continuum 12.6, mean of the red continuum 12.4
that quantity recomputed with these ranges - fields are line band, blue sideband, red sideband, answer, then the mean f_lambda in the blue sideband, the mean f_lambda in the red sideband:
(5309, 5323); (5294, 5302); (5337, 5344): -1.0 angstroms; 12.3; 11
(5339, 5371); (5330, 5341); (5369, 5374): -1.0 angstroms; 11.6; 11.7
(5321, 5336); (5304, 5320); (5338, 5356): 0.3 angstroms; 12.6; 11.8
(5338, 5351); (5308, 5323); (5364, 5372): 0.6 angstroms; 12.6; 11.8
